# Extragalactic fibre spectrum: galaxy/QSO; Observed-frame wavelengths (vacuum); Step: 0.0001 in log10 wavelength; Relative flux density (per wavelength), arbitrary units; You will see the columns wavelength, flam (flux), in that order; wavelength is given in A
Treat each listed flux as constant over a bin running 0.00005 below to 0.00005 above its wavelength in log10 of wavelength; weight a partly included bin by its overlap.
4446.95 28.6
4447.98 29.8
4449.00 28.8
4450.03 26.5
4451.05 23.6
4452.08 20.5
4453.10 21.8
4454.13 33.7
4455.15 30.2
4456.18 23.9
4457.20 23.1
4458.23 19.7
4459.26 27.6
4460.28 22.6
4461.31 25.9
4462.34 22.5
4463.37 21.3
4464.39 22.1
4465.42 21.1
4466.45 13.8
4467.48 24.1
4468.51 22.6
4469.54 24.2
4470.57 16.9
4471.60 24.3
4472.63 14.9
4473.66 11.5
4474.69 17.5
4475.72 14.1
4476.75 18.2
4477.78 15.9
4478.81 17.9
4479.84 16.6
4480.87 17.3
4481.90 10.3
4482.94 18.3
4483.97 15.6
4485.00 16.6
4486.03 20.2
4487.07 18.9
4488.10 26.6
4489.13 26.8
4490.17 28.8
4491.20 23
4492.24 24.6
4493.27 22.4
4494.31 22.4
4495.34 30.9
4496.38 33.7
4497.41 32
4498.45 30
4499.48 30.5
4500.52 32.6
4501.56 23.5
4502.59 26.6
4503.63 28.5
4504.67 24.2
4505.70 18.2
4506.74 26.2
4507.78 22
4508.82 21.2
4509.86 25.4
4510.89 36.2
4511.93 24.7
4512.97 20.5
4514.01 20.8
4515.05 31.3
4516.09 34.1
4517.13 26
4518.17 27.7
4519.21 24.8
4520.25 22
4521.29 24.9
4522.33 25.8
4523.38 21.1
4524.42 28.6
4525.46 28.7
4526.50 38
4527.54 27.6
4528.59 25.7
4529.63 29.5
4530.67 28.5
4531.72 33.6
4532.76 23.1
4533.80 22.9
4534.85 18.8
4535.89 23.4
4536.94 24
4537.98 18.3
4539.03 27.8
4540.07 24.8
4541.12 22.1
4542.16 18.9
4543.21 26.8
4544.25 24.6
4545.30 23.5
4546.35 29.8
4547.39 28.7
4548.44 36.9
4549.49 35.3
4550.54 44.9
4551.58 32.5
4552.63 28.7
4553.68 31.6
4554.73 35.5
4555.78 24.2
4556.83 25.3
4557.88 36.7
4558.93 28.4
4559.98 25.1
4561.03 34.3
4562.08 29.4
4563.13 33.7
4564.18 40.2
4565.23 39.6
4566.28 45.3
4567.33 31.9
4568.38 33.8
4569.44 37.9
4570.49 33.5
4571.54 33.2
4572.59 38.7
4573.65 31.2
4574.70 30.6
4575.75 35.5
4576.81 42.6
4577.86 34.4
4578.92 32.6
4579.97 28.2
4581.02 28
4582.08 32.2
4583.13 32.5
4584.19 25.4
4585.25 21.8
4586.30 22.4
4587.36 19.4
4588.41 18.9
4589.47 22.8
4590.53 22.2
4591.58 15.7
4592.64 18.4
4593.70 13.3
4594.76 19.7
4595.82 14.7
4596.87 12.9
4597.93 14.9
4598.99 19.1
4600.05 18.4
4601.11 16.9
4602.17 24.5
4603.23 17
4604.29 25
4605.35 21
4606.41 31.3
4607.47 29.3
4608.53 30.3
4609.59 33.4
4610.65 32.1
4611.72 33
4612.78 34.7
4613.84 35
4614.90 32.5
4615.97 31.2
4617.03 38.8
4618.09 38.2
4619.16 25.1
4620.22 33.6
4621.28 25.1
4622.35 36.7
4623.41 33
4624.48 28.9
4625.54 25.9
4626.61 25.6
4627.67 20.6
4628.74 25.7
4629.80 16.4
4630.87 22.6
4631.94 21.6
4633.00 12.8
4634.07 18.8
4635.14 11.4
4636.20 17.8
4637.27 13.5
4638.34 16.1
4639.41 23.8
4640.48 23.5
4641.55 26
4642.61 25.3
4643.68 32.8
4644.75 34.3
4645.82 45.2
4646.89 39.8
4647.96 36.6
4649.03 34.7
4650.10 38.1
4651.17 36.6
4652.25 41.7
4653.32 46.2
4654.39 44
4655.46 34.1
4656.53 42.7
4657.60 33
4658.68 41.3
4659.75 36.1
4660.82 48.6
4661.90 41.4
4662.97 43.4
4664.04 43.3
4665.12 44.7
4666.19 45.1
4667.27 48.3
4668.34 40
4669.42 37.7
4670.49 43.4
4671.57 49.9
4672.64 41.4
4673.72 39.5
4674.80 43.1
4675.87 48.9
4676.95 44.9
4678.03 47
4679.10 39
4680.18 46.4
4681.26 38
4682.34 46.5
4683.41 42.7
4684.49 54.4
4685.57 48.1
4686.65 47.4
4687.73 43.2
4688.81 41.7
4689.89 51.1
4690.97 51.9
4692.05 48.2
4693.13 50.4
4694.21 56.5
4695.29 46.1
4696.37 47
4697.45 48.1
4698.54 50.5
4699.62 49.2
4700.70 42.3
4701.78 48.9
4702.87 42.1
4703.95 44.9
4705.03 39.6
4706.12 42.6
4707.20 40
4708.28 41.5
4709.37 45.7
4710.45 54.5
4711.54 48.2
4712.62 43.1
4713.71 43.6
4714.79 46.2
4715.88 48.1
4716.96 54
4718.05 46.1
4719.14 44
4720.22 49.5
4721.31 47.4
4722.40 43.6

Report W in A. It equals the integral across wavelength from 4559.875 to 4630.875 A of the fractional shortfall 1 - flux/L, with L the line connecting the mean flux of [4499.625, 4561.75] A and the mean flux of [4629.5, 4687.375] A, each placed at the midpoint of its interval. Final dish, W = 8.4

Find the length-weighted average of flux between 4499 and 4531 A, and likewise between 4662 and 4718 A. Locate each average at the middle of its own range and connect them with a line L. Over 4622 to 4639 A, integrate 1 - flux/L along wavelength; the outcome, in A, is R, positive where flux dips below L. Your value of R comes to 7.62 A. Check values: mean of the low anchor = 26.6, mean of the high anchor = 45.7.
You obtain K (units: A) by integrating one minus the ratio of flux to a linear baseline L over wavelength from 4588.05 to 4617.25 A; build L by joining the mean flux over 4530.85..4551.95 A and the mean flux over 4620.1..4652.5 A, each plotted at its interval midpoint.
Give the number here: 3.2 A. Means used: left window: 27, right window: 27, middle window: 24.1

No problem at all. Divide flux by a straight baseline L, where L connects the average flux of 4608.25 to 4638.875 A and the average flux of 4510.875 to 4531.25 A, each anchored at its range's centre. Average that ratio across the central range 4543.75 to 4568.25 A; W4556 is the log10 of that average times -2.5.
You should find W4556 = -0.20 mag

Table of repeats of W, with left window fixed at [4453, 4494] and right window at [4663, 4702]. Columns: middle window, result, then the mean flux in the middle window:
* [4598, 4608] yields 3.93 A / 22.2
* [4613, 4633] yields 5.33 A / 28.4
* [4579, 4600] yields 8.04 A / 21.4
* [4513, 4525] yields 0.21 A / 25.9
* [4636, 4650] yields 4.18 A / 29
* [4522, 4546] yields 2.20 A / 25.5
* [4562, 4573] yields -1.44 A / 36.4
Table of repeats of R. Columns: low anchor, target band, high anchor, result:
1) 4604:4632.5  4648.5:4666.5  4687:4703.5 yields -1.0 A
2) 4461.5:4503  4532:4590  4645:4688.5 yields 1.8 A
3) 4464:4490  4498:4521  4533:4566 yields -2.9 A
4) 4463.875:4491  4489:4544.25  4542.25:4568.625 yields -1.9 A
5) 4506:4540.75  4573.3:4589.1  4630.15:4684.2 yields 0.7 A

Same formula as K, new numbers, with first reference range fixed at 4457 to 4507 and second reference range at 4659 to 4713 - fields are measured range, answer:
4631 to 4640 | 5.1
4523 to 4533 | -0.5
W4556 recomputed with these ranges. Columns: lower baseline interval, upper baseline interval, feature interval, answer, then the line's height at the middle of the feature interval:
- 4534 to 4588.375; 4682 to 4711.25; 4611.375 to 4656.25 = 0.31 mag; 39.1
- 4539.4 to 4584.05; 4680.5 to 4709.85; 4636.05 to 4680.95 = 0.11 mag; 42.3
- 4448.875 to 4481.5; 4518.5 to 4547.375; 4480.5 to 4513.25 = -0.05 mag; 23.3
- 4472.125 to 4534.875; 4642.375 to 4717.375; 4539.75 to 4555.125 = -0.02 mag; 29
